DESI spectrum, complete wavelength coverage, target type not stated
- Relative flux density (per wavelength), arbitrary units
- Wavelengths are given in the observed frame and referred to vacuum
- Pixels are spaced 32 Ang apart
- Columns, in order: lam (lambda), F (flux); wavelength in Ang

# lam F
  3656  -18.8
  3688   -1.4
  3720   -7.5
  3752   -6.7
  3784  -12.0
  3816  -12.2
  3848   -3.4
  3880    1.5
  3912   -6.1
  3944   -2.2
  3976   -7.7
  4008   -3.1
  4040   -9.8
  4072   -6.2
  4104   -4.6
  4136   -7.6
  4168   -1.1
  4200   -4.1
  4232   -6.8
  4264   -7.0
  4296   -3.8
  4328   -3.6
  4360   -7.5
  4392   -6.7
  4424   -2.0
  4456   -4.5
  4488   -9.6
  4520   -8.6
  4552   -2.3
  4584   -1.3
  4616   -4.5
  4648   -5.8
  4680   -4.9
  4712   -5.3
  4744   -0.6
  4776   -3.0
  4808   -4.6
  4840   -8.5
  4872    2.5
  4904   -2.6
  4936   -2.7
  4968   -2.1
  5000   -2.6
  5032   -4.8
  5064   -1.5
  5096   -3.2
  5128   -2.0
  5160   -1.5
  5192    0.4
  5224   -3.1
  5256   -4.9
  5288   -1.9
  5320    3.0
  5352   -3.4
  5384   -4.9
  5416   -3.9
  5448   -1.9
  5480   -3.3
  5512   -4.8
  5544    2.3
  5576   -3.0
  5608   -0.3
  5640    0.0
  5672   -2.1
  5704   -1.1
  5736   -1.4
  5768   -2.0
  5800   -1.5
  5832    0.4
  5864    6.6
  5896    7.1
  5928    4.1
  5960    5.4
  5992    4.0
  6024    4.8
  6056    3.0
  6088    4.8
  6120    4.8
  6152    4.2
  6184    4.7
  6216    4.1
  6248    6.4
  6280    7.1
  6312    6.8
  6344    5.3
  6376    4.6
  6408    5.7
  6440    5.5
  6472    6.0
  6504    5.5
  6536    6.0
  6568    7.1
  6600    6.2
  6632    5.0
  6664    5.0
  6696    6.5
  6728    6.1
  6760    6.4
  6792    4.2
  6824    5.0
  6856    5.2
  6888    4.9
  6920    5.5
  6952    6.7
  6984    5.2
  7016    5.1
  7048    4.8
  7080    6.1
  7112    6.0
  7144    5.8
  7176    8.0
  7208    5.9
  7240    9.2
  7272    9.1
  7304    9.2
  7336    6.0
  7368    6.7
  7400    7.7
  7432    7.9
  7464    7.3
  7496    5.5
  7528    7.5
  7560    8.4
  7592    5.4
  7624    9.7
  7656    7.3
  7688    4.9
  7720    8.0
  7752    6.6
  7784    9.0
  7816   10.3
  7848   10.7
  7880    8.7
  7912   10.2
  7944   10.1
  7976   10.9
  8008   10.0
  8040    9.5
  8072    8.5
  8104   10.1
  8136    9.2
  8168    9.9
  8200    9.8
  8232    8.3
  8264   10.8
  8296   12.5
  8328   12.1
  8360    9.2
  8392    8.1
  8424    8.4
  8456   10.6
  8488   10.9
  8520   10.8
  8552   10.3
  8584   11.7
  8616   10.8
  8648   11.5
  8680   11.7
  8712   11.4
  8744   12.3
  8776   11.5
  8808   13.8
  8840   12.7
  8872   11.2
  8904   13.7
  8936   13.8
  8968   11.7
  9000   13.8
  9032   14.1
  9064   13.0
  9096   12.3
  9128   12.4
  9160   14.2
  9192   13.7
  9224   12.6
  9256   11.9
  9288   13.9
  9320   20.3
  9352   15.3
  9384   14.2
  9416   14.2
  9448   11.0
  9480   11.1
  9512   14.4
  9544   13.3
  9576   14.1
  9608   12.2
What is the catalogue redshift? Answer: 0.96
